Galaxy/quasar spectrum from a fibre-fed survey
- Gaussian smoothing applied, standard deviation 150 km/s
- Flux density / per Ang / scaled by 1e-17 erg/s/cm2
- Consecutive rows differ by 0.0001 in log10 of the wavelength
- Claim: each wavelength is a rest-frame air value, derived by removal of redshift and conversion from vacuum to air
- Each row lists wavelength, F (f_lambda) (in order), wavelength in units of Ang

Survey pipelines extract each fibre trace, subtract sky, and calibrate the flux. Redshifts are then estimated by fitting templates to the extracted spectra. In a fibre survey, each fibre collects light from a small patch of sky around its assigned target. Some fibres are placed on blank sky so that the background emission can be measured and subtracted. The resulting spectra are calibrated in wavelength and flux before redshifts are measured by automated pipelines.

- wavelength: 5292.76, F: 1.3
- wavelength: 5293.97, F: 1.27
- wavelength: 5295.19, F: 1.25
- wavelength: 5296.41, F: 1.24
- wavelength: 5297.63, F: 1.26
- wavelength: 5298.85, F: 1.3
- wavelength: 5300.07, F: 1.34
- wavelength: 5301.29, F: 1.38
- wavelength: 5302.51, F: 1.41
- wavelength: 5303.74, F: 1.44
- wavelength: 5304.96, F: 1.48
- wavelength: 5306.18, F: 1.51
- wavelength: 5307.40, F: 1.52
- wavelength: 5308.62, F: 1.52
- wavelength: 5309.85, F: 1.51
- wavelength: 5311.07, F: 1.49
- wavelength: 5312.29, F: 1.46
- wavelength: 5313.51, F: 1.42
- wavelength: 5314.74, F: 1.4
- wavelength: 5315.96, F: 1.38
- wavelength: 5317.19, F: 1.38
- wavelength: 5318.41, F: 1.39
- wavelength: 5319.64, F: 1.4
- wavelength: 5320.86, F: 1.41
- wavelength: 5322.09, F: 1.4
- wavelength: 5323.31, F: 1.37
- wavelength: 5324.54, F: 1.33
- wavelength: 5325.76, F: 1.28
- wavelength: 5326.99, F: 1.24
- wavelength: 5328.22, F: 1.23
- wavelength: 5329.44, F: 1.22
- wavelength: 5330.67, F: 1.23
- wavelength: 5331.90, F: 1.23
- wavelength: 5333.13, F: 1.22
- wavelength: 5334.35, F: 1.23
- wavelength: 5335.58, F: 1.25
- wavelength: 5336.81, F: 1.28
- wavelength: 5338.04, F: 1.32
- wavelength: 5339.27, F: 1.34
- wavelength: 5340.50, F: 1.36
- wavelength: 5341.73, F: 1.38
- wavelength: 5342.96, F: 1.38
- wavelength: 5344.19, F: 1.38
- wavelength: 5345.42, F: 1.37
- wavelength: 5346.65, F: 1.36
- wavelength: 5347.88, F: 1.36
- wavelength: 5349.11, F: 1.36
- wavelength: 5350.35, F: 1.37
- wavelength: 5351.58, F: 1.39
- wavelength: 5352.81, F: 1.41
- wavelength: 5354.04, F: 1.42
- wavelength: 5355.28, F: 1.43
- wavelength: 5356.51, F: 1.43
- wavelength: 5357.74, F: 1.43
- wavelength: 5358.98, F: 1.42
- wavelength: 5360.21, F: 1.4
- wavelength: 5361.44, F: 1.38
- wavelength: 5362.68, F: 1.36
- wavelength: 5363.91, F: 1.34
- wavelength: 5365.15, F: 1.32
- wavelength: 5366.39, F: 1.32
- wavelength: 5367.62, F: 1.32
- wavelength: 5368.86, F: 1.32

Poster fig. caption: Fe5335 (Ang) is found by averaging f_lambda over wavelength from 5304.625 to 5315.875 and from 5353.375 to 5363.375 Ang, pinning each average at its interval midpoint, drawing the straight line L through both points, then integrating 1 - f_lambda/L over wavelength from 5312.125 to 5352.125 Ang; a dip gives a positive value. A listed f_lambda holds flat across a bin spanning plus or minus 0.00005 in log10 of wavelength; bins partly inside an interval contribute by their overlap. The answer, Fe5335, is 3.0 Ang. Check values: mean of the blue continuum 1.47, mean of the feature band 1.34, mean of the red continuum 1.41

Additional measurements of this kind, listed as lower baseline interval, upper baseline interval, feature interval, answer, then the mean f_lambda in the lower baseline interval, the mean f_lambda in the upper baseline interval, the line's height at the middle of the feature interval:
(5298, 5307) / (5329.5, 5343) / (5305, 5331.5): -0.67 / 1.41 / 1.29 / 1.35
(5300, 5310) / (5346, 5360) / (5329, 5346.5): 1.43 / 1.46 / 1.4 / 1.42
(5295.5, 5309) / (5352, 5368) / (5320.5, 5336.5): 1.29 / 1.39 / 1.38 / 1.39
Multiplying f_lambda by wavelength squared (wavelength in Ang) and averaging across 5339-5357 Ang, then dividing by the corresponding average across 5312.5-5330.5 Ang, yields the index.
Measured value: 1.04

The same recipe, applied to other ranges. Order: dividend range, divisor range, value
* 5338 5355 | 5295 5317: 0.99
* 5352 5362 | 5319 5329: 1.08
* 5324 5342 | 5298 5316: 0.90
